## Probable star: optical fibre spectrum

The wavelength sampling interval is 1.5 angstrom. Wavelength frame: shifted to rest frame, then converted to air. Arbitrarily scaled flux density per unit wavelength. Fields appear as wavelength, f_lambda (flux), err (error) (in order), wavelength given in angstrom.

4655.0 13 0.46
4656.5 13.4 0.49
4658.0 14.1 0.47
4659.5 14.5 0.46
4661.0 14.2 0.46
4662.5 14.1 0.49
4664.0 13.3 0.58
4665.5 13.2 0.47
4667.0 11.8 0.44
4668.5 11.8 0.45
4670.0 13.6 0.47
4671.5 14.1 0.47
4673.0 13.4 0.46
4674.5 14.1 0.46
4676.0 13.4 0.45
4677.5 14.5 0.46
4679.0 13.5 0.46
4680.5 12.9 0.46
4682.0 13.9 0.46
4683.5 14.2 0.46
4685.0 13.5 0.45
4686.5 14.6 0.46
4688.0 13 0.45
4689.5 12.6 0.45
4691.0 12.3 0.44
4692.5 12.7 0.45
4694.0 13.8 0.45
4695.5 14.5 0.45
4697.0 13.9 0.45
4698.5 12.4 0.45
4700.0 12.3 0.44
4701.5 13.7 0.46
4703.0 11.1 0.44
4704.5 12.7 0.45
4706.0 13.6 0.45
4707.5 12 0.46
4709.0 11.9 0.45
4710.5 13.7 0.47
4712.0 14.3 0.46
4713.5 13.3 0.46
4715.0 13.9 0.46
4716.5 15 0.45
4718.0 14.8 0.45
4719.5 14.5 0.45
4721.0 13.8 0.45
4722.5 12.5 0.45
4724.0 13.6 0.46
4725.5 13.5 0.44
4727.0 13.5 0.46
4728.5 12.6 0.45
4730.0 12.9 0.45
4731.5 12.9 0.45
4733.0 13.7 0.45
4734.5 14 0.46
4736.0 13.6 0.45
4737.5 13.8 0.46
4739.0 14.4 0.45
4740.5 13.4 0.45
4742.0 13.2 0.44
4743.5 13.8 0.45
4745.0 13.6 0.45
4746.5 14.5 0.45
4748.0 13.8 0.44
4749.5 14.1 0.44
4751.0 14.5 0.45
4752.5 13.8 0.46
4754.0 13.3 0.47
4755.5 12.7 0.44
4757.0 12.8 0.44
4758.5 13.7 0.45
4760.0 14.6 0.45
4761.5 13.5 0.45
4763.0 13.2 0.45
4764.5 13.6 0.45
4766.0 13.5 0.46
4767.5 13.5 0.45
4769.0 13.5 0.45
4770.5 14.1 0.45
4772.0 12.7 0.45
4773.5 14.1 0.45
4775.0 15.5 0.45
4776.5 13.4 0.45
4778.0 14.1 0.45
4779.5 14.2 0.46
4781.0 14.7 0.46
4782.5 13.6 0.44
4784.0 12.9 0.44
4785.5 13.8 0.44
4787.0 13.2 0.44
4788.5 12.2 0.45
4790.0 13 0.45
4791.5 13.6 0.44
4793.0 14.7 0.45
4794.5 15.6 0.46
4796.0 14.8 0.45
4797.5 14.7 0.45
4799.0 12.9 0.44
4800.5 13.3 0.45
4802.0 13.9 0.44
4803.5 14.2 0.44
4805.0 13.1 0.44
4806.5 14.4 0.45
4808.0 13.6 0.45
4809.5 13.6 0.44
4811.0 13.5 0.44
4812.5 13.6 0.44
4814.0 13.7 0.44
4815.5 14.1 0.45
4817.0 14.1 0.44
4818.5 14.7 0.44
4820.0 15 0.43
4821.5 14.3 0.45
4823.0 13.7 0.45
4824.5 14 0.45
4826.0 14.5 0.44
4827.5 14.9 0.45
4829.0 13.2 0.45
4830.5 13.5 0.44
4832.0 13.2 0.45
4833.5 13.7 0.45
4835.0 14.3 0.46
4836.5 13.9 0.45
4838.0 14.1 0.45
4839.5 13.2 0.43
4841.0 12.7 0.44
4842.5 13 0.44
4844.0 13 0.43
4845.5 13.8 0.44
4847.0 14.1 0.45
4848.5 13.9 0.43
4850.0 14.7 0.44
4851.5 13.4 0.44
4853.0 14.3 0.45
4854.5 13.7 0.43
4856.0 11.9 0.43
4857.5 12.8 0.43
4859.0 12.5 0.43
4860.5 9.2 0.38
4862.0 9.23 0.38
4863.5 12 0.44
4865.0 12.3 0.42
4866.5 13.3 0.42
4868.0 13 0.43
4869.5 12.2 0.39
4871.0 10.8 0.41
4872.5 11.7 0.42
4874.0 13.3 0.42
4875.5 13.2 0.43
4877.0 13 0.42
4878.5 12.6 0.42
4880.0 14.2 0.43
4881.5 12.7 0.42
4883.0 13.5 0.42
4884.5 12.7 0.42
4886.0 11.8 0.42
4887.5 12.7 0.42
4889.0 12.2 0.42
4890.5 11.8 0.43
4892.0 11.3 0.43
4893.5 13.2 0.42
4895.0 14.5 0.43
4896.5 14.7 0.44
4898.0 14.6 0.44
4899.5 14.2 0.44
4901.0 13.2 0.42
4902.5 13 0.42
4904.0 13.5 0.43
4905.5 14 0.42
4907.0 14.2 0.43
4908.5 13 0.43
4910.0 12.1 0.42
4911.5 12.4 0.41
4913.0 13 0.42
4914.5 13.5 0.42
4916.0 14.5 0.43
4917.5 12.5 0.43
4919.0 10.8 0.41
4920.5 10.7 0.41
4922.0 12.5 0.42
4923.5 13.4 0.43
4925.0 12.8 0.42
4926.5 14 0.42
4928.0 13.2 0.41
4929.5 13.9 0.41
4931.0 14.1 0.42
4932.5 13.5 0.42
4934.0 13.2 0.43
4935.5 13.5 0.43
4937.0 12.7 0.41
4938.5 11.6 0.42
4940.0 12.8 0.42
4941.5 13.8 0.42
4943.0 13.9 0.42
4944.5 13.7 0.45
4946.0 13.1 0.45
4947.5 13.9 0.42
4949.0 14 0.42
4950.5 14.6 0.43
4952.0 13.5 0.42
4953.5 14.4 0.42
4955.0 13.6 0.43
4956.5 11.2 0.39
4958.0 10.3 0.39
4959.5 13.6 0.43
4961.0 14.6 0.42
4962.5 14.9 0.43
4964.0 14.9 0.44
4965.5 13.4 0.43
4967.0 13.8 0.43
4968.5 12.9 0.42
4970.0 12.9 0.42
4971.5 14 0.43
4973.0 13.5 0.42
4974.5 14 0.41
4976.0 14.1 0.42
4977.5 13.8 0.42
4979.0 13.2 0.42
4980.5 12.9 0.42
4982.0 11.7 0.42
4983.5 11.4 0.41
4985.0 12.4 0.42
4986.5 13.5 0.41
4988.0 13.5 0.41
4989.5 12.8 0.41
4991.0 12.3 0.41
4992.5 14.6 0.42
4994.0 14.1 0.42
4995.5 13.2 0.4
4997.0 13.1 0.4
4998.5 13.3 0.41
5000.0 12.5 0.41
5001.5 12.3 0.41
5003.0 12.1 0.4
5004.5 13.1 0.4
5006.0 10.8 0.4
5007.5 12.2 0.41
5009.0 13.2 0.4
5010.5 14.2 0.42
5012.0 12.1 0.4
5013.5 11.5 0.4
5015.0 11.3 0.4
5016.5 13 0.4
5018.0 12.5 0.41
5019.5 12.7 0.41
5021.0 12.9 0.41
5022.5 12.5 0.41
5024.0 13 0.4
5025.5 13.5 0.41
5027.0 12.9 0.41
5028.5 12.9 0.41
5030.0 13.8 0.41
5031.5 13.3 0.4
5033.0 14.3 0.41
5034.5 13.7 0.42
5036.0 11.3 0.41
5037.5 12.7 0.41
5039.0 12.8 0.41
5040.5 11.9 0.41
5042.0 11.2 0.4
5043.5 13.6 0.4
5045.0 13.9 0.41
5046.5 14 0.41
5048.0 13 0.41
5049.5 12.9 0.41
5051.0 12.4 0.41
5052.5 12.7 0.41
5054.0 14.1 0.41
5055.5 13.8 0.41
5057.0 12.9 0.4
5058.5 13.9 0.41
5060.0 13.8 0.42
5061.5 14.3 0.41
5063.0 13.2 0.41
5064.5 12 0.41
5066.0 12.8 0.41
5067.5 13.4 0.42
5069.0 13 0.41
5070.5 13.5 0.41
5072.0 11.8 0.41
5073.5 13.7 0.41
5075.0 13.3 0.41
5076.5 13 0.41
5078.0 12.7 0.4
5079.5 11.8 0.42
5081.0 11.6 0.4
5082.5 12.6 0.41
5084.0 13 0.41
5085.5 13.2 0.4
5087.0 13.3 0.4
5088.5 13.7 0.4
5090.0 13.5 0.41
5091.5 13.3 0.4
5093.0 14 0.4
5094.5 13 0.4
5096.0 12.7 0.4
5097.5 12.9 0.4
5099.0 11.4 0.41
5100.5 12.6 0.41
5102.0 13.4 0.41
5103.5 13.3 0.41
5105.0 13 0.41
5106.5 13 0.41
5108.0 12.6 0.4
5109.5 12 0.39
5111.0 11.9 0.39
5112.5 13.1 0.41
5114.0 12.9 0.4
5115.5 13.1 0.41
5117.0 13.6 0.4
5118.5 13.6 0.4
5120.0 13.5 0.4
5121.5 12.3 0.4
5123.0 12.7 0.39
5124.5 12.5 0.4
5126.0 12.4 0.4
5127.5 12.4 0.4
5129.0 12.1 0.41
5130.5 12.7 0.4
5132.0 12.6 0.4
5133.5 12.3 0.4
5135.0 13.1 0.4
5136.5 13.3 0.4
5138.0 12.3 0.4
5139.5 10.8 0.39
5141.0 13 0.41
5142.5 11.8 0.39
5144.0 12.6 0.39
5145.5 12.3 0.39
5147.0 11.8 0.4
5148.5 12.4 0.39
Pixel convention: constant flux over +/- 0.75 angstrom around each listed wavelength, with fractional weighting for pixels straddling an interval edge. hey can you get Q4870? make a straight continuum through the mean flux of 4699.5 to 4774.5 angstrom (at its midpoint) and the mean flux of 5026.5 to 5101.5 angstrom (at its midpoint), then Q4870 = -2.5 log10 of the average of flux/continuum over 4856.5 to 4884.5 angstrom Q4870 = 0.08 mag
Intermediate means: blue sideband 13.5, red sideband 13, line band 12.3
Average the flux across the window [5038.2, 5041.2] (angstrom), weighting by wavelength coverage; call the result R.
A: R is 12.4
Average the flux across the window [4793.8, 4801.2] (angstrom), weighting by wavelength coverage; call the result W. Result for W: 14.3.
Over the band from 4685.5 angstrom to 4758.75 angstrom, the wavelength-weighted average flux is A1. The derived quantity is 13.4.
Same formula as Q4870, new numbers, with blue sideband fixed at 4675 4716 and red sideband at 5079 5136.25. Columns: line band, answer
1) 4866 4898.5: 0.02 mag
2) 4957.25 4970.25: -0.04 mag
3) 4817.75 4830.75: -0.09 mag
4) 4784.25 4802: -0.05 mag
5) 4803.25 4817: -0.05 mag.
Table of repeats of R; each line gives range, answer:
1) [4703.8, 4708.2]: 12.8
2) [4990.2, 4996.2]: 13.5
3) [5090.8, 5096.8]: 13.2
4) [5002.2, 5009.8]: 12.3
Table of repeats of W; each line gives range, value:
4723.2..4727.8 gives 13.5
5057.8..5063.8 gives 13.8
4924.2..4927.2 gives 13.4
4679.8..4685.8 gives 13.6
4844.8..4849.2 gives 13.9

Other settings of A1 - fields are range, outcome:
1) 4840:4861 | 13.1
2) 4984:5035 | 12.9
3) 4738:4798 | 13.8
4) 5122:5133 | 12.5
